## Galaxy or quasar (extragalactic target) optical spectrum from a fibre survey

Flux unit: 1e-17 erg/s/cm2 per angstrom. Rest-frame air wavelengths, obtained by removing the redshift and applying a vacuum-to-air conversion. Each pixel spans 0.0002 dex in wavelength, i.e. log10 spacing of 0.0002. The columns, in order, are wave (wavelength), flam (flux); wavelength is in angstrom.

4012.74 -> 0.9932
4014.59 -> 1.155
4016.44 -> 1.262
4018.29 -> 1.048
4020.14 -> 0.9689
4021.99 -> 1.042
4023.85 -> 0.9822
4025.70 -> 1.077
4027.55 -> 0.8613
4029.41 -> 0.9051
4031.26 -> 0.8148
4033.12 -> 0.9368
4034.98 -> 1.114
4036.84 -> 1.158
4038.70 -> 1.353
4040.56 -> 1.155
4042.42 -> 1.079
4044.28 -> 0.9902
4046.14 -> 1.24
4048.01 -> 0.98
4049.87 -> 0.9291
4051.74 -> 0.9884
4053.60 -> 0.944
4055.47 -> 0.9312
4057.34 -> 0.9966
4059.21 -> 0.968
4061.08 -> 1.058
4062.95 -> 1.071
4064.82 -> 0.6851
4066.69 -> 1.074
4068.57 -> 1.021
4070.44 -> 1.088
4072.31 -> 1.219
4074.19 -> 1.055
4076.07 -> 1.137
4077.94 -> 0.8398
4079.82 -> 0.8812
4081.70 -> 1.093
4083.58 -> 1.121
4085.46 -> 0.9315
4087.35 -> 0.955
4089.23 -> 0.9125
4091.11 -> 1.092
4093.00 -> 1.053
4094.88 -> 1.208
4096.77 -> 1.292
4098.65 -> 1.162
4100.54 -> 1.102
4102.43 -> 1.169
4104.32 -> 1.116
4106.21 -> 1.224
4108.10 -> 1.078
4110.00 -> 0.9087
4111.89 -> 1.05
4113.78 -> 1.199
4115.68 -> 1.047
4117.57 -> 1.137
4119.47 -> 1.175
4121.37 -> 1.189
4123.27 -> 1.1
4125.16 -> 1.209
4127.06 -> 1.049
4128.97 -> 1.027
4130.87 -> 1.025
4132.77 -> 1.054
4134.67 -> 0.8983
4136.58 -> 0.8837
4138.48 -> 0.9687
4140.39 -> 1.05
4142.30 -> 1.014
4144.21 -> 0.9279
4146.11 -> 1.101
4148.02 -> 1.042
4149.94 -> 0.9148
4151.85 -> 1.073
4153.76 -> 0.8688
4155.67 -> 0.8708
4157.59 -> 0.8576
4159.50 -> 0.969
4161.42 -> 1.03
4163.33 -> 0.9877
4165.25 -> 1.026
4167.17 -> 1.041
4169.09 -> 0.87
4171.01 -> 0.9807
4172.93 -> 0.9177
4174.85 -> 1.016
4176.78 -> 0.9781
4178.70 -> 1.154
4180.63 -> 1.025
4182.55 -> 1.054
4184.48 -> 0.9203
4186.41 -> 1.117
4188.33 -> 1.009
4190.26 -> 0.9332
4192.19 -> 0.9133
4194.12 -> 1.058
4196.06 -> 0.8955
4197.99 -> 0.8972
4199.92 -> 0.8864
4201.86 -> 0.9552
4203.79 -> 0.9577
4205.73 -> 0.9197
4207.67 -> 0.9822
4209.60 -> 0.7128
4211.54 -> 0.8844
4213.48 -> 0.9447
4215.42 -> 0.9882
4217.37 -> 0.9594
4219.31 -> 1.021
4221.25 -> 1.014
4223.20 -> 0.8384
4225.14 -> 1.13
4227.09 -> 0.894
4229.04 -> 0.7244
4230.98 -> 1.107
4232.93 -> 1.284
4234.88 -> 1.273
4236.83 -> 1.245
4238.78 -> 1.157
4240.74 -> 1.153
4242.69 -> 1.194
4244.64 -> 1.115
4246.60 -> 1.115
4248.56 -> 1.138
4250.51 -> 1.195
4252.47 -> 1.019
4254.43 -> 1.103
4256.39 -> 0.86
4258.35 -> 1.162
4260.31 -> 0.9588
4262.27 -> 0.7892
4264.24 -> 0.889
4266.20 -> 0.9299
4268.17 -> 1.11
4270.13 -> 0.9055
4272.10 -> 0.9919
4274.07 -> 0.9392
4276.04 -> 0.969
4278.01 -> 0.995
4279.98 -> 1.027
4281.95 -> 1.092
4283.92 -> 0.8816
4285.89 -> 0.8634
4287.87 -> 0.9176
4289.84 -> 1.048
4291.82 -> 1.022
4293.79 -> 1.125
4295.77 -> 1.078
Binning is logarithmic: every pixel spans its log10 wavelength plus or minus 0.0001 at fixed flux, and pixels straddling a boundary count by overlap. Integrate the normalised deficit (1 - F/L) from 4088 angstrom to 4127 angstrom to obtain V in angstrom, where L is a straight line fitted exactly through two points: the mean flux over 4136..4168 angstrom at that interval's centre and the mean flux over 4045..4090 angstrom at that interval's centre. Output -4.9 angstrom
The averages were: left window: 1.01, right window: 0.979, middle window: 1.12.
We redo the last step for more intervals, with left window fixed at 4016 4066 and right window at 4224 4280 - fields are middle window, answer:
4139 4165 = 1.4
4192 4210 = 2.0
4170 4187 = 0.3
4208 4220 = 1.4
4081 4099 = -1.0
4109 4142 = -0.9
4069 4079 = -0.4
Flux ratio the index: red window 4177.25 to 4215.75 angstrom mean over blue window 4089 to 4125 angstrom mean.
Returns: 0.86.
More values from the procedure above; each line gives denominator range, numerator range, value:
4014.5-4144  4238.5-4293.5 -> 0.97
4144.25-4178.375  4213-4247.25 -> 1.09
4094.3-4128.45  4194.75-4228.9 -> 0.82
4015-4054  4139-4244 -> 0.96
